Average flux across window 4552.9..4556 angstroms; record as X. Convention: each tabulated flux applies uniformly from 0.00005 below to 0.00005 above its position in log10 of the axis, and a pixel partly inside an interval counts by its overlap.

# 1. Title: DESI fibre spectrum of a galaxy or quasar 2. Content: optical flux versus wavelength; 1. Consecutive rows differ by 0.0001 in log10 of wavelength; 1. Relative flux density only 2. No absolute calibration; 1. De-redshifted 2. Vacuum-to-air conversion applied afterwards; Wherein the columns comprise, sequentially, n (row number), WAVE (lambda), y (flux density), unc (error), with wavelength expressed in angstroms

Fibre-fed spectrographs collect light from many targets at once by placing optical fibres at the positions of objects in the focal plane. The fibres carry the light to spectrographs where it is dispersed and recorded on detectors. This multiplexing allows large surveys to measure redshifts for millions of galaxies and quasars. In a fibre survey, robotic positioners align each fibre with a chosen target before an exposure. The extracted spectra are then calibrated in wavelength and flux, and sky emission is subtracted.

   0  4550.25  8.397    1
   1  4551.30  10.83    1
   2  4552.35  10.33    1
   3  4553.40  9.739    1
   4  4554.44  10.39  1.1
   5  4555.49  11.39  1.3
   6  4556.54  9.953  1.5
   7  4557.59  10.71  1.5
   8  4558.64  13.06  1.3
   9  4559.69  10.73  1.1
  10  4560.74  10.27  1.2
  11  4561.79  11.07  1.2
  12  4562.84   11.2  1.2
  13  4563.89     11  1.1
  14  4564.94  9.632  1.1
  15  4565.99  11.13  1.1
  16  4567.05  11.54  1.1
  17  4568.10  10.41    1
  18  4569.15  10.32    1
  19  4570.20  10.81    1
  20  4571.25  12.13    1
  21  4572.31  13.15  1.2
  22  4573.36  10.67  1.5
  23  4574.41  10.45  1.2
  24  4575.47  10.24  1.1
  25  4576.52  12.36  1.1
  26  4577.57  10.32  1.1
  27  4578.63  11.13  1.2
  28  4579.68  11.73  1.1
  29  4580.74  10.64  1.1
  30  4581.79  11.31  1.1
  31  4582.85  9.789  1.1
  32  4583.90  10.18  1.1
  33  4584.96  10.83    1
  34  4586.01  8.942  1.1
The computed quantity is 10.5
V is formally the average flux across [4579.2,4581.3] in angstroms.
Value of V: 11.2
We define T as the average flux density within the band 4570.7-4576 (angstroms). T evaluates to 11.3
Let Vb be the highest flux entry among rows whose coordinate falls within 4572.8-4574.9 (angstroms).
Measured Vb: 10.67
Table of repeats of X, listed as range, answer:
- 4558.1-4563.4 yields 11.3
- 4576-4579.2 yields 11.3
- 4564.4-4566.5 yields 10.4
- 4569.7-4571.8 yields 11.5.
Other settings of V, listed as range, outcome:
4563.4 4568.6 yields 10.7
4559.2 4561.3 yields 10.5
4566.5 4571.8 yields 11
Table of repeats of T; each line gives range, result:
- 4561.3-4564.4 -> 11.1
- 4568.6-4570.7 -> 10.6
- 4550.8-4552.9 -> 10.5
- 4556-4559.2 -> 11.2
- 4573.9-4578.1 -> 10.8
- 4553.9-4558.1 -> 10.6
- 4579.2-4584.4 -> 10.7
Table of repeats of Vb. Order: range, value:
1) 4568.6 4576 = 13.15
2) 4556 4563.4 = 13.06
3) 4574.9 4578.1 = 12.36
